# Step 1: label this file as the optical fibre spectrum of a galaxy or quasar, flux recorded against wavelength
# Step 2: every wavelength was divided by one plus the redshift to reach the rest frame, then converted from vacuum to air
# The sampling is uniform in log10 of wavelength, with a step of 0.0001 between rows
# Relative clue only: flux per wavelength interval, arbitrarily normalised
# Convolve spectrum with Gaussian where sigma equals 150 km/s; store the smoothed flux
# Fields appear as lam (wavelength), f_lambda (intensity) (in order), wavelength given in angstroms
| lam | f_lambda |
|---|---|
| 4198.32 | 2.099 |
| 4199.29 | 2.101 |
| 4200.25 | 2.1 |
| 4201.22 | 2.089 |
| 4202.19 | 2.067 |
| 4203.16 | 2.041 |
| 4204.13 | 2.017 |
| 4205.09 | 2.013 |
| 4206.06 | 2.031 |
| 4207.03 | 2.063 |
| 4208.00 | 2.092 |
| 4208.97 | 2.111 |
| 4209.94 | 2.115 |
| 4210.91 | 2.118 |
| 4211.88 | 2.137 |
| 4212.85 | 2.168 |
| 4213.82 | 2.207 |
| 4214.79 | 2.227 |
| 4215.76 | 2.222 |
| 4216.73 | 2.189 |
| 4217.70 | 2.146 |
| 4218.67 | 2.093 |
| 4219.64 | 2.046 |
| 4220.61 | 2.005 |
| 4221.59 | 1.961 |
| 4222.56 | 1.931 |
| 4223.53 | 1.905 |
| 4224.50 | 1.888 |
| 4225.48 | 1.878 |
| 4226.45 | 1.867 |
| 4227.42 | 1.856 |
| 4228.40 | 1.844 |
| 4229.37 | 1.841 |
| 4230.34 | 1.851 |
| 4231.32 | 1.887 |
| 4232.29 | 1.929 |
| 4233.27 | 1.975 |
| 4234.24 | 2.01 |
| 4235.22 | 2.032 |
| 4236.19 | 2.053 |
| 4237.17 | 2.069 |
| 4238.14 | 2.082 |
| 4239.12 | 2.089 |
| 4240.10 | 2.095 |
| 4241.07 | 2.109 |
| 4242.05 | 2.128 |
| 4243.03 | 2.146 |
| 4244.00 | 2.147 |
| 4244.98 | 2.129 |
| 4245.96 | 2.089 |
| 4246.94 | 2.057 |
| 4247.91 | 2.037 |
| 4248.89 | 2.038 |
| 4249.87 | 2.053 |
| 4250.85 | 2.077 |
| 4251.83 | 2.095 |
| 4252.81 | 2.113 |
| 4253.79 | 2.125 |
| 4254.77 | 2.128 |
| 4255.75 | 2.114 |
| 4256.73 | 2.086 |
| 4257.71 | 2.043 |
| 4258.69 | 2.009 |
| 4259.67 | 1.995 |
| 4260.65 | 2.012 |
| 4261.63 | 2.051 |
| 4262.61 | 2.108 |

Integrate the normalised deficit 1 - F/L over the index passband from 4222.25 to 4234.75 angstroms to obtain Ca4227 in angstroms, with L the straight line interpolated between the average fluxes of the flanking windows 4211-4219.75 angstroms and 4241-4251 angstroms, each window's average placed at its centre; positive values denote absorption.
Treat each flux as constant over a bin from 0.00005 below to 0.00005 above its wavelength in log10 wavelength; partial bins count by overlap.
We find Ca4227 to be 1.4 angstroms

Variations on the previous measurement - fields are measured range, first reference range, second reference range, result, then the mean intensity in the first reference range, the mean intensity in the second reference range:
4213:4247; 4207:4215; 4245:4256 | 1.34 angstroms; 2.14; 2.08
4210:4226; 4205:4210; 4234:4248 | 0.03 angstroms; 2.07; 2.09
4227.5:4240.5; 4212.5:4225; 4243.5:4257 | 0.66 angstroms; 2.07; 2.09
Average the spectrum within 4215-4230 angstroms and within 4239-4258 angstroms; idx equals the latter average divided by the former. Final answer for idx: 1.1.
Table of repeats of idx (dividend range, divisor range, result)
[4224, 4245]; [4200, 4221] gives 0.95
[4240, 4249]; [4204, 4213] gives 1.01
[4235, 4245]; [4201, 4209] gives 1.02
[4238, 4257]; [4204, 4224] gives 1.00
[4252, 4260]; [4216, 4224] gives 1.02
